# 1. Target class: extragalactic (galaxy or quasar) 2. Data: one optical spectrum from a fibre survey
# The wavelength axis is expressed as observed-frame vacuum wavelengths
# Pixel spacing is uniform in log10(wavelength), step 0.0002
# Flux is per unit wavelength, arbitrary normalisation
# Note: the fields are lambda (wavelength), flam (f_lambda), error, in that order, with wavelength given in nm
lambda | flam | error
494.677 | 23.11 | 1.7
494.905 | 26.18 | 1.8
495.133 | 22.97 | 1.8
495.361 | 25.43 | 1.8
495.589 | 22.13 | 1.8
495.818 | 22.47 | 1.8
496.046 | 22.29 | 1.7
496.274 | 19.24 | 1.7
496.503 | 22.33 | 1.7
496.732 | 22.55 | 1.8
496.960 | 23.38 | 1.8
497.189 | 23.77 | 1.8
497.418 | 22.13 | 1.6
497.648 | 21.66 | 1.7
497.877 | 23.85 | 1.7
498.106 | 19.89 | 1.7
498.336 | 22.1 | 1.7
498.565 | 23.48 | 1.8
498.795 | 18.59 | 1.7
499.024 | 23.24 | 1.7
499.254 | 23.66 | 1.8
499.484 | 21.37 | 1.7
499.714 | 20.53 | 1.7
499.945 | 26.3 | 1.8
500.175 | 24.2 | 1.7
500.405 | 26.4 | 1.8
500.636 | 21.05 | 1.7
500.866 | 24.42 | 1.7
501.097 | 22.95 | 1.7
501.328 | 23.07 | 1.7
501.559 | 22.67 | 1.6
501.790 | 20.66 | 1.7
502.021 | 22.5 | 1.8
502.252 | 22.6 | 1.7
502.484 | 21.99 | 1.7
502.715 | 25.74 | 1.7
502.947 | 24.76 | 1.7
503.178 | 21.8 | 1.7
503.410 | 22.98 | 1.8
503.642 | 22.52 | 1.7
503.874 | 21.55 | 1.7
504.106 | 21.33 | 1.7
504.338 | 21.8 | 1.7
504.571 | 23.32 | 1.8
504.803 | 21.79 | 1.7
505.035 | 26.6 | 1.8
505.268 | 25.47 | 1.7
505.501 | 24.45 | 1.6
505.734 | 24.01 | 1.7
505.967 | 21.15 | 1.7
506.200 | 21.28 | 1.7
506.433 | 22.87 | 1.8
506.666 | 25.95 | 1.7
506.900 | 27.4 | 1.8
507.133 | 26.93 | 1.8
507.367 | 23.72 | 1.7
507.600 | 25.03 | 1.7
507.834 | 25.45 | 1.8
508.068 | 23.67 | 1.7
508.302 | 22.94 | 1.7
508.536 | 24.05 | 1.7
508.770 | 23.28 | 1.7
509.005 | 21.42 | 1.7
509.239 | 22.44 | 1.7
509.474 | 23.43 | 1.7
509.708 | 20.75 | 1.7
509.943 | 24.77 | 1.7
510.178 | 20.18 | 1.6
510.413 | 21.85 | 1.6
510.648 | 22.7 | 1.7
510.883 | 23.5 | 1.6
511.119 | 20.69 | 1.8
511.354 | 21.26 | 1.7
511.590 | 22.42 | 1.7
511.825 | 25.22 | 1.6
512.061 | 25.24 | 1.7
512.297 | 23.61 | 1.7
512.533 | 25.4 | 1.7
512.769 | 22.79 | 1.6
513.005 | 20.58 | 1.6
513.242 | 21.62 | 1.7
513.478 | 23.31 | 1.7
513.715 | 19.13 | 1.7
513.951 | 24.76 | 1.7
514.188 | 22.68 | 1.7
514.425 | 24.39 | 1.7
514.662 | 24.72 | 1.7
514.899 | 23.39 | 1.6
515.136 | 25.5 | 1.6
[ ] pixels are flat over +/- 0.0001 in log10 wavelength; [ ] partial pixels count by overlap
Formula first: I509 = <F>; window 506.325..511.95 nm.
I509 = 23.4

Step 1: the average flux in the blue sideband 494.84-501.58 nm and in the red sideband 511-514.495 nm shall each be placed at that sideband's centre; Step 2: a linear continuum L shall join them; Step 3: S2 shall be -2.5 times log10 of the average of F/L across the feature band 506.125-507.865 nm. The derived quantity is -0.09 mag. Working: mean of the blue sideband 22.8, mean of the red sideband 22.8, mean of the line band 24.9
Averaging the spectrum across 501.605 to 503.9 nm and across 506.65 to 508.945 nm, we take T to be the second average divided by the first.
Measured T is 1.1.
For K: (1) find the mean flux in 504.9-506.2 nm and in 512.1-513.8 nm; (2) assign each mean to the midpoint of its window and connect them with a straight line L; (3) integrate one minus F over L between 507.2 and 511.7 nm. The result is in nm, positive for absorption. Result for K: 0.074 nm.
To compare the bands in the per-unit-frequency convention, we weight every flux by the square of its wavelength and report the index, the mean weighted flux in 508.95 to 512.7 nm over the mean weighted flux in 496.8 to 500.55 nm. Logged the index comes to 1.05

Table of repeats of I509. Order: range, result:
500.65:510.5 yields 23.3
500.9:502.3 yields 22.5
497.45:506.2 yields 22.8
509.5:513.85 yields 22.5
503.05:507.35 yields 23.5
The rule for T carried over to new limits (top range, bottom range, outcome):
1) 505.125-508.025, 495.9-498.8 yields 1.11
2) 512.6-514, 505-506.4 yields 0.93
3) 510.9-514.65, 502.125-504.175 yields 1.00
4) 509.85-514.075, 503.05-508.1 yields 0.96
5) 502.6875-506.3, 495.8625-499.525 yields 1.04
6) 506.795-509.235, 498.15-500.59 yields 1.06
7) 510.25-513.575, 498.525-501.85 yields 1.00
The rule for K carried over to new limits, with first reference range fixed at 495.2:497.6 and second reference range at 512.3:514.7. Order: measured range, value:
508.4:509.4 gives -0.001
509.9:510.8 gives 0.024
